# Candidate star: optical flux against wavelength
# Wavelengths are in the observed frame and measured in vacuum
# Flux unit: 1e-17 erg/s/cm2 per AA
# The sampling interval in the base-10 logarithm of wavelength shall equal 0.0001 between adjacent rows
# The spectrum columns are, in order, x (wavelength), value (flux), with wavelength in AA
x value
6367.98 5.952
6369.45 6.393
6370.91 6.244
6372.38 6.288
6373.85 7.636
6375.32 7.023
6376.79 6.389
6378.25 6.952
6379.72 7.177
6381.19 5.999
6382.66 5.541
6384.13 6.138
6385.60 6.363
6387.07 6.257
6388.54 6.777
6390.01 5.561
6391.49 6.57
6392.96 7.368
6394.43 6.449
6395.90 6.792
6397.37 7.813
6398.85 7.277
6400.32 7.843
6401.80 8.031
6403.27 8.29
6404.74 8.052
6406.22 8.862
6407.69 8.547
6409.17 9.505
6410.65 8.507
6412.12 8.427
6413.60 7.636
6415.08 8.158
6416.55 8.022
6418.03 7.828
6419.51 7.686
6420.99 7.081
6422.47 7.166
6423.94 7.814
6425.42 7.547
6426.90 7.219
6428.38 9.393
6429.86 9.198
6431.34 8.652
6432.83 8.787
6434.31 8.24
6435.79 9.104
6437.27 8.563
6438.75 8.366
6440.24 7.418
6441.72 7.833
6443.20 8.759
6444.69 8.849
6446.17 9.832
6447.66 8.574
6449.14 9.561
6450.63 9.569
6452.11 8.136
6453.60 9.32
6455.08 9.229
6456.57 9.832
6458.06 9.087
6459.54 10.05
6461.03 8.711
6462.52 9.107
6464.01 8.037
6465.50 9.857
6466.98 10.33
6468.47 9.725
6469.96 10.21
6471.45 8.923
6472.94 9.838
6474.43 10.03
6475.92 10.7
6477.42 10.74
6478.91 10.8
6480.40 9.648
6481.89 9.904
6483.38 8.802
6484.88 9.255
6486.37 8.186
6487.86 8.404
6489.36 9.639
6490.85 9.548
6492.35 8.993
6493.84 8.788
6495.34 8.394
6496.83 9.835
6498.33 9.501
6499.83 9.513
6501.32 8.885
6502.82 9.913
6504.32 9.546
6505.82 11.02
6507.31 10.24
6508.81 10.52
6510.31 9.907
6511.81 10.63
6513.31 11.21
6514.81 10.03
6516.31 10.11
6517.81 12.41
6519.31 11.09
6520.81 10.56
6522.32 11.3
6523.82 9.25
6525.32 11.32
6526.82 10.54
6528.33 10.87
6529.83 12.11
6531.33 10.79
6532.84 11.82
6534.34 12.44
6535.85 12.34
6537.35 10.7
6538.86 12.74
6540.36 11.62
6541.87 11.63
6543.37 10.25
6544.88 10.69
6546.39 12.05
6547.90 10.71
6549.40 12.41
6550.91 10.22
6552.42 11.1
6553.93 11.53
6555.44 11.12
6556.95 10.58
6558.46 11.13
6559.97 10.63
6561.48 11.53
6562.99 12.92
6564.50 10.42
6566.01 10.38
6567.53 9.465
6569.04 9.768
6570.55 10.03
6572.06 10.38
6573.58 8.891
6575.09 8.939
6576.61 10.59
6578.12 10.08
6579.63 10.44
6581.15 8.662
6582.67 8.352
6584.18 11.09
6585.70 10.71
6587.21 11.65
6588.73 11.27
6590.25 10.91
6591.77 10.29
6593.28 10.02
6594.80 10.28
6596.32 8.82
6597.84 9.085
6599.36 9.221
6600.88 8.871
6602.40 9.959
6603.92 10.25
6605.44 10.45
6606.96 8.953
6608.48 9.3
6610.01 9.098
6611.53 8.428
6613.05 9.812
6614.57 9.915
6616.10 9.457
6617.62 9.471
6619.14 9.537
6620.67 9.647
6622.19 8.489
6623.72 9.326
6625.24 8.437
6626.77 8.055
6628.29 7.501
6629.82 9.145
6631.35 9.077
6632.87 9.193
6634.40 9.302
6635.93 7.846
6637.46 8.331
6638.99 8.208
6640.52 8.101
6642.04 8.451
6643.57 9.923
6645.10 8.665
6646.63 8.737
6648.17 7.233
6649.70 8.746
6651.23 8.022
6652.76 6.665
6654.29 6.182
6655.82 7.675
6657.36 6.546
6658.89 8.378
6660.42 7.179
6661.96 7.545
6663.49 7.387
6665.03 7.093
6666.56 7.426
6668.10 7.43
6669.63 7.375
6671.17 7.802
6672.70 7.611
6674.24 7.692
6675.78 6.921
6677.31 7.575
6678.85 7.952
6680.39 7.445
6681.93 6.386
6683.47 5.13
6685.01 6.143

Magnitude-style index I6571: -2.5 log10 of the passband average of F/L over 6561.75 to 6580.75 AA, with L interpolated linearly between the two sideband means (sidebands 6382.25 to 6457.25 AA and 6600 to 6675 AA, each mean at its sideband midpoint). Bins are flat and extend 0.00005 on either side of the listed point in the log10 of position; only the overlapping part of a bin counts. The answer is -0.22 mag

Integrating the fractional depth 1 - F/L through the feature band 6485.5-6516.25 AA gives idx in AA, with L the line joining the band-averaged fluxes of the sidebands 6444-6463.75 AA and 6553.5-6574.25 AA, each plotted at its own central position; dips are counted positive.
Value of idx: 0.5 AA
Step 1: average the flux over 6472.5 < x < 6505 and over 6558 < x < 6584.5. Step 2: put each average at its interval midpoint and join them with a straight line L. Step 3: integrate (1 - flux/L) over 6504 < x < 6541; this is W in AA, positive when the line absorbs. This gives -4.7 AA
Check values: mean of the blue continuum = 9.49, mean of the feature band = 11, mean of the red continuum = 10.2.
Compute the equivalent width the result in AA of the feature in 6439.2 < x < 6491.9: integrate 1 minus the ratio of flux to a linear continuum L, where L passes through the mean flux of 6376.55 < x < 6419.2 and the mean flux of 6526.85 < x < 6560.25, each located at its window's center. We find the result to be -0.7 AA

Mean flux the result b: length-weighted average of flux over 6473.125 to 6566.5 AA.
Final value 10.5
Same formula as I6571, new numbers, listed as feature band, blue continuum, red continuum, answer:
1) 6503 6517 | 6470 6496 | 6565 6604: -0.081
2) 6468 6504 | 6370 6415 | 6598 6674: -0.228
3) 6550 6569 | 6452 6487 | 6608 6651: -0.190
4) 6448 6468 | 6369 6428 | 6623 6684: -0.243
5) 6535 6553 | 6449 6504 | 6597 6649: -0.228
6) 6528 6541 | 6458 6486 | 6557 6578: -0.160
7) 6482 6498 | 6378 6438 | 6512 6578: 0.067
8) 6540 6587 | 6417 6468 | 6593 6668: -0.222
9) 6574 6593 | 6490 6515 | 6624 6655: -0.149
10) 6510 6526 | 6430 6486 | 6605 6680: -0.198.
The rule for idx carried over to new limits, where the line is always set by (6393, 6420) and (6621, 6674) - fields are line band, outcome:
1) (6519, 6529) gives -3.35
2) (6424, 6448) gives -1.56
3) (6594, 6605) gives -2.06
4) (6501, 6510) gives -2.33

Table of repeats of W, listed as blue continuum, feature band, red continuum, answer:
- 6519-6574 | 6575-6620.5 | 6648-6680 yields -1.7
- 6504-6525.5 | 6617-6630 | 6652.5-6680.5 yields -0.8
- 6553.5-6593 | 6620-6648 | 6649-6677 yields -0.9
